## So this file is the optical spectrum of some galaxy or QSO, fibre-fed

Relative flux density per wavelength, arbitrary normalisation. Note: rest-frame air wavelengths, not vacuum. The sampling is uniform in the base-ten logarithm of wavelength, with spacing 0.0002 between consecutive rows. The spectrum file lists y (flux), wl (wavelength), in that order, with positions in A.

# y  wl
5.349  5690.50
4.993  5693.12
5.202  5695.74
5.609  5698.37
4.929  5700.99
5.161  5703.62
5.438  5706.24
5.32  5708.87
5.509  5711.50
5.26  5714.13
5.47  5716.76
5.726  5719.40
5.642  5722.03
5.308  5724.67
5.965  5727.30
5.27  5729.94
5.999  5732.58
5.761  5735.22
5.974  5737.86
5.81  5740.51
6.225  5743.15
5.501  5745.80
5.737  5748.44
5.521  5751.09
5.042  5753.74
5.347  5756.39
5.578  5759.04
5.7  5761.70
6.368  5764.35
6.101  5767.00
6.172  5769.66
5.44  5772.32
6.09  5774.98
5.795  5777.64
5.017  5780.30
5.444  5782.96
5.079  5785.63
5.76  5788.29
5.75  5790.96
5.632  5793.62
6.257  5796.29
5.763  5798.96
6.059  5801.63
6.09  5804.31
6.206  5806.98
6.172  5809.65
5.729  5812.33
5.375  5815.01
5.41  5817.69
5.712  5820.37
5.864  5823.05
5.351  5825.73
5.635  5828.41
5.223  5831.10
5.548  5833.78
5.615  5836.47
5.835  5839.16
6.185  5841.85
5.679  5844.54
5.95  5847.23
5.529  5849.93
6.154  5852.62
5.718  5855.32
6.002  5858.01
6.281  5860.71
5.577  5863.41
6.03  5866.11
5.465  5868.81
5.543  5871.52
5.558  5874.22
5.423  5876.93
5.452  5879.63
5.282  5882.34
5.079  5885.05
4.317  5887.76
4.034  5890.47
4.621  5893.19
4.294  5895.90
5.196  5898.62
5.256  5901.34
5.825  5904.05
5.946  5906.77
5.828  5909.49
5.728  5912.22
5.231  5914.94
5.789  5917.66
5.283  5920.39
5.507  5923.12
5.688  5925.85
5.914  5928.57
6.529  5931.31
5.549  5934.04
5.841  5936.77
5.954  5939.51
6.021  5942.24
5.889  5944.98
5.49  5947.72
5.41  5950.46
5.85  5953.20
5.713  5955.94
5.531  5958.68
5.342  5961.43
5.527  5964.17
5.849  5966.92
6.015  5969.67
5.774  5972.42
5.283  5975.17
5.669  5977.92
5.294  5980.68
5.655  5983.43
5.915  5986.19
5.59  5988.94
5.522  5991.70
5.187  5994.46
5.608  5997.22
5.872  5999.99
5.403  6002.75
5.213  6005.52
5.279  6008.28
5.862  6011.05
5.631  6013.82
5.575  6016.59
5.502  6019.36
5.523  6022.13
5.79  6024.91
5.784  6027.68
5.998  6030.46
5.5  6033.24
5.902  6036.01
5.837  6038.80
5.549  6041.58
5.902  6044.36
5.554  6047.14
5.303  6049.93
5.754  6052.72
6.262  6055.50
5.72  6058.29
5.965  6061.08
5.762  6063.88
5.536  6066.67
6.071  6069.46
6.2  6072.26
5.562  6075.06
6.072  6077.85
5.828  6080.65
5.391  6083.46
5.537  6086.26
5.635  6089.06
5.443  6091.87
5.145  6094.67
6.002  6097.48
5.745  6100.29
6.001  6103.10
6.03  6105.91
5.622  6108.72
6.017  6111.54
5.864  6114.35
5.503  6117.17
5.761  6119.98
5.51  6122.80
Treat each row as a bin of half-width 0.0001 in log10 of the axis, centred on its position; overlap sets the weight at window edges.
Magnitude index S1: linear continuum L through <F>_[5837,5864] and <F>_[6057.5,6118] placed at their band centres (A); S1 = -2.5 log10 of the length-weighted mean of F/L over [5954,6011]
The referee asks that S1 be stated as 0.05 mag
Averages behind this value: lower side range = 5.89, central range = 5.57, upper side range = 5.76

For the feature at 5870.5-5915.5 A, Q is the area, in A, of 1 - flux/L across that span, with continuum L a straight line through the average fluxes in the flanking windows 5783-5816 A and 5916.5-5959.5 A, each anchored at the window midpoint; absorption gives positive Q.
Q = 4.4 A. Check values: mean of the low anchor 5.81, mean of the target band 5.21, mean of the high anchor 5.75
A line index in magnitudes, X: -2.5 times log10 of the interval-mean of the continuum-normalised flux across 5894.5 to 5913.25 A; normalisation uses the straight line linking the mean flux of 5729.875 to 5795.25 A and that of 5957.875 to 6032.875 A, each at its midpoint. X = 0.04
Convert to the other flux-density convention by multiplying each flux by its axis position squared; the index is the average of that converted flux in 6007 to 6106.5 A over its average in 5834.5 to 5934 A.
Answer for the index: 1.1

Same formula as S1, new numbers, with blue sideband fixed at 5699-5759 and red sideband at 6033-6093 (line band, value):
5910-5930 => 0.01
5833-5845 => -0.03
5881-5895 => 0.21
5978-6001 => 0.02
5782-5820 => -0.03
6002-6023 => 0.04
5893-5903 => 0.15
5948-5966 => 0.02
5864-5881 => 0.01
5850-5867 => -0.06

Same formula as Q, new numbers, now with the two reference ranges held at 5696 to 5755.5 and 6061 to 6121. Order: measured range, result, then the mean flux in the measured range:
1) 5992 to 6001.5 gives 0.3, 5.55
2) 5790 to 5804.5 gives -0.9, 5.92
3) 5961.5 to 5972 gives -0.1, 5.74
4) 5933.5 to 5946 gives -0.4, 5.87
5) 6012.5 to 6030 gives 0.2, 5.65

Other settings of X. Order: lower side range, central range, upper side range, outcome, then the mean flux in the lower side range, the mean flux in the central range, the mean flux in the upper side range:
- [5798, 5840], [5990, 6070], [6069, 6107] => 0.015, 5.72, 5.66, 5.75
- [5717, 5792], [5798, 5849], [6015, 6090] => -0.012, 5.68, 5.76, 5.74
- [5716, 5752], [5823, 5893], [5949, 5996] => 0.024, 5.71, 5.53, 5.6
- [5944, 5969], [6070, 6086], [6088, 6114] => -0.014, 5.63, 5.8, 5.74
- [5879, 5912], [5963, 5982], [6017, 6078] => -0.037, 5.11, 5.63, 5.77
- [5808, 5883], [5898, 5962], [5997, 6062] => 0.000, 5.7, 5.69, 5.68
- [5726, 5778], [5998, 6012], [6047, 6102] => 0.043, 5.77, 5.52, 5.73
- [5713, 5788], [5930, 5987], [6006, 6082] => 0.000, 5.66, 5.72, 5.74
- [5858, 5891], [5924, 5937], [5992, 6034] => -0.081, 5.4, 5.9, 5.58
